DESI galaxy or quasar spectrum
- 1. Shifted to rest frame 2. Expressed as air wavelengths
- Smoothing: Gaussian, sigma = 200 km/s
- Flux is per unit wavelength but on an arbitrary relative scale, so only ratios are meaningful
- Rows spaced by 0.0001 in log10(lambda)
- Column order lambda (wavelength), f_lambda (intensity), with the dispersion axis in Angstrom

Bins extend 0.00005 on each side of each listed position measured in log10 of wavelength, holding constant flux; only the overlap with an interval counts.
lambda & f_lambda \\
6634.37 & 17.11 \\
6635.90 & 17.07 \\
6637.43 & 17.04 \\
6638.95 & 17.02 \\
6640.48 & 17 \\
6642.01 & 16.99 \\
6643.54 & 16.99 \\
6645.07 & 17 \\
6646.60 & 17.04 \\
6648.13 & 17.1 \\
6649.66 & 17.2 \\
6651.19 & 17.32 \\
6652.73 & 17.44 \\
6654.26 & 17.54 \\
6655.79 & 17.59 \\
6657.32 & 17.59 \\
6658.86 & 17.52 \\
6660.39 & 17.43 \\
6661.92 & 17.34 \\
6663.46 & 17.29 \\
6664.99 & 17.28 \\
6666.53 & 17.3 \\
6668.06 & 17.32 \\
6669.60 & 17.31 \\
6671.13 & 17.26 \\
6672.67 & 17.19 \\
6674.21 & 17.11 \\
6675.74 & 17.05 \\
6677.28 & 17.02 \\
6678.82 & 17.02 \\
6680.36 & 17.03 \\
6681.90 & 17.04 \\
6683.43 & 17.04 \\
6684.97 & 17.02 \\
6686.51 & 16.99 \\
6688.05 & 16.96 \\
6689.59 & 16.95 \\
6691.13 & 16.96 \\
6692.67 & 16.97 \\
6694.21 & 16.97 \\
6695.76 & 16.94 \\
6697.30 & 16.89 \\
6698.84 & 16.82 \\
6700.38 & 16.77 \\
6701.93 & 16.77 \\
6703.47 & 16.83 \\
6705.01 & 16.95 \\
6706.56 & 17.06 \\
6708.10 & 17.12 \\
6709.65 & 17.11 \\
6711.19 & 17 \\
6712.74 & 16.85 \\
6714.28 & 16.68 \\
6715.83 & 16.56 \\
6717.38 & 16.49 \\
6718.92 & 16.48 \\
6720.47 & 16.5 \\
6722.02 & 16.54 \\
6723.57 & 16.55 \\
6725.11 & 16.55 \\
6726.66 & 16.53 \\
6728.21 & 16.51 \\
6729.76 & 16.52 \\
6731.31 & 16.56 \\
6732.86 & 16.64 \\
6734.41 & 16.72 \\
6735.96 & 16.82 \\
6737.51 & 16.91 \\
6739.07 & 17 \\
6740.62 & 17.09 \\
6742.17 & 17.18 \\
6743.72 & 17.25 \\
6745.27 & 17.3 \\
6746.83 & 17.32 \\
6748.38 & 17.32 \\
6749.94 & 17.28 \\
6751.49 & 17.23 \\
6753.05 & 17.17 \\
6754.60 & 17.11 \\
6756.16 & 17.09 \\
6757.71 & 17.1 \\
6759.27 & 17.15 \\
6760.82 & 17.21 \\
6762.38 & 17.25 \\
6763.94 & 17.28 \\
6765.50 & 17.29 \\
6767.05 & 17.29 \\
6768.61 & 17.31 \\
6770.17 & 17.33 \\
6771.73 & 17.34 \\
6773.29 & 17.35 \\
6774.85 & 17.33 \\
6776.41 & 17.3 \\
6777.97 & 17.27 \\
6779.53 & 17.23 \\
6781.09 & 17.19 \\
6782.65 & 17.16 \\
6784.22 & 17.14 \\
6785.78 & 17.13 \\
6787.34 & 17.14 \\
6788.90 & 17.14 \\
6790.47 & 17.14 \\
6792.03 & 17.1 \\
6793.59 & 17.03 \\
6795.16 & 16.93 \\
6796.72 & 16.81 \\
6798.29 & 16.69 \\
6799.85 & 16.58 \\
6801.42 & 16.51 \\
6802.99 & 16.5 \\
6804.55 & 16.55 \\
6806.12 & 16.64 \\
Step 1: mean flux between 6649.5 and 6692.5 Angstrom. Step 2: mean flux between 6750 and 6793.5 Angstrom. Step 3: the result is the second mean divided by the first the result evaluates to 1.0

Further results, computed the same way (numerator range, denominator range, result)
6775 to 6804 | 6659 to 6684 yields 0.99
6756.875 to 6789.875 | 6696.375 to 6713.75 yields 1.02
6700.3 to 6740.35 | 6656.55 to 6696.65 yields 0.98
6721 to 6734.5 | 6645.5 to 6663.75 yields 0.95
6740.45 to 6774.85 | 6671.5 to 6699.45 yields 1.01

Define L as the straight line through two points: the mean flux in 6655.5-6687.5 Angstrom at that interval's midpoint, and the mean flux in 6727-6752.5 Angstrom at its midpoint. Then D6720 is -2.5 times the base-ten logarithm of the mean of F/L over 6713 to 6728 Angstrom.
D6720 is 0.03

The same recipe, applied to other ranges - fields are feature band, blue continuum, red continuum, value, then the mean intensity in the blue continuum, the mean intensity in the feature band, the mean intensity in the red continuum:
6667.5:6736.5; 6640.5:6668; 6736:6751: 0.02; 17.3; 16.9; 17.2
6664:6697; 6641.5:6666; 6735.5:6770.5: 0.01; 17.3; 17.1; 17.2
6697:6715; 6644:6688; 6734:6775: 0.02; 17.2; 16.9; 17.2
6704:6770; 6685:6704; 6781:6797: 0.00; 16.9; 17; 17.1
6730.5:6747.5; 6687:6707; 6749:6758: 0.01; 16.9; 17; 17.2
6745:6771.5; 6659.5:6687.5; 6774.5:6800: -0.01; 17.2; 17.2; 17.1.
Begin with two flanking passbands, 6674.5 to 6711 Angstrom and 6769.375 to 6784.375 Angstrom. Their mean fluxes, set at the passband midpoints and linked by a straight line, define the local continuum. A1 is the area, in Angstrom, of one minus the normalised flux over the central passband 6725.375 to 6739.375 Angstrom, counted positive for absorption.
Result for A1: 0.4 Angstrom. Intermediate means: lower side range 17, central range 16.7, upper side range 17.3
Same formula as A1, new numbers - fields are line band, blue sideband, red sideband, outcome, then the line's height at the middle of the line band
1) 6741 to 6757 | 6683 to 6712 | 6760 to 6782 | 0.0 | 17.2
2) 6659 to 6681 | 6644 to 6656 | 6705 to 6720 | -0.1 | 17.1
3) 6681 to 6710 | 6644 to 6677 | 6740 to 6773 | 0.5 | 17.3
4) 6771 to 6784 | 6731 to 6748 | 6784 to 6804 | -0.3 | 16.9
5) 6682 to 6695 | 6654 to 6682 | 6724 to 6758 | 0.2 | 17.2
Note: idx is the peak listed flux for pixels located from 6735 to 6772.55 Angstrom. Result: 17.34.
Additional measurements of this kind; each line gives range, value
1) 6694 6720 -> 17.12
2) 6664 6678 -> 17.32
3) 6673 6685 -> 17.11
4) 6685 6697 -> 16.99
